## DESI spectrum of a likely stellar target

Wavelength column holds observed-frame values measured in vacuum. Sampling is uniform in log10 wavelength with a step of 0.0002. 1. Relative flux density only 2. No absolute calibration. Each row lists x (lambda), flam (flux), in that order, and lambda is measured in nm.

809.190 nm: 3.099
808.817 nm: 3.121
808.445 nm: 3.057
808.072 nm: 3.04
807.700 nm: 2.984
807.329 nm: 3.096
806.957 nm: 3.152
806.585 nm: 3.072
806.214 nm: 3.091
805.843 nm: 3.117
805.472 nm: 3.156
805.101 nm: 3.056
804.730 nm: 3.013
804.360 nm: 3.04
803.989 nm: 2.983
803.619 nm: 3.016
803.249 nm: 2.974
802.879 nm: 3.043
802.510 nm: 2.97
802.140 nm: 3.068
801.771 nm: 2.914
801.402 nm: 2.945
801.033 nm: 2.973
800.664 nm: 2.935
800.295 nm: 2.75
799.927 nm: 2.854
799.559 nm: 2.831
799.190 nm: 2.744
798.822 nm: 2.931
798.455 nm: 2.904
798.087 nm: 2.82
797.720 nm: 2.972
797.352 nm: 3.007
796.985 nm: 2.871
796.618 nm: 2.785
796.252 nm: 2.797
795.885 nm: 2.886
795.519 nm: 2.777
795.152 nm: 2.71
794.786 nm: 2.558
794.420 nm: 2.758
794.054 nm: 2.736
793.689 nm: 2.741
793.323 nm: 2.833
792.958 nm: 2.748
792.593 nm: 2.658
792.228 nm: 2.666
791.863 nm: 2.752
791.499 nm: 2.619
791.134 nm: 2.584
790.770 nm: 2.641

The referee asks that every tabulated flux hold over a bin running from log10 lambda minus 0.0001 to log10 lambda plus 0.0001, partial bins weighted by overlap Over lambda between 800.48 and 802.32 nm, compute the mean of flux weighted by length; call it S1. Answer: 2.97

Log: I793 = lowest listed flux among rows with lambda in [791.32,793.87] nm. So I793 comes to 2.619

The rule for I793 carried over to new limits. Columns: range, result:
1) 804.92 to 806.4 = 3.056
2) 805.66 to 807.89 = 2.984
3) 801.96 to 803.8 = 2.97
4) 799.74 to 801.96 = 2.75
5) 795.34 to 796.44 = 2.777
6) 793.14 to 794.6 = 2.736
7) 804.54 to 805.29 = 3.013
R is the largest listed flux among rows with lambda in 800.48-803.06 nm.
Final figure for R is 3.068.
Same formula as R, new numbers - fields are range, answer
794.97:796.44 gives 2.886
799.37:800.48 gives 2.854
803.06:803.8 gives 3.016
